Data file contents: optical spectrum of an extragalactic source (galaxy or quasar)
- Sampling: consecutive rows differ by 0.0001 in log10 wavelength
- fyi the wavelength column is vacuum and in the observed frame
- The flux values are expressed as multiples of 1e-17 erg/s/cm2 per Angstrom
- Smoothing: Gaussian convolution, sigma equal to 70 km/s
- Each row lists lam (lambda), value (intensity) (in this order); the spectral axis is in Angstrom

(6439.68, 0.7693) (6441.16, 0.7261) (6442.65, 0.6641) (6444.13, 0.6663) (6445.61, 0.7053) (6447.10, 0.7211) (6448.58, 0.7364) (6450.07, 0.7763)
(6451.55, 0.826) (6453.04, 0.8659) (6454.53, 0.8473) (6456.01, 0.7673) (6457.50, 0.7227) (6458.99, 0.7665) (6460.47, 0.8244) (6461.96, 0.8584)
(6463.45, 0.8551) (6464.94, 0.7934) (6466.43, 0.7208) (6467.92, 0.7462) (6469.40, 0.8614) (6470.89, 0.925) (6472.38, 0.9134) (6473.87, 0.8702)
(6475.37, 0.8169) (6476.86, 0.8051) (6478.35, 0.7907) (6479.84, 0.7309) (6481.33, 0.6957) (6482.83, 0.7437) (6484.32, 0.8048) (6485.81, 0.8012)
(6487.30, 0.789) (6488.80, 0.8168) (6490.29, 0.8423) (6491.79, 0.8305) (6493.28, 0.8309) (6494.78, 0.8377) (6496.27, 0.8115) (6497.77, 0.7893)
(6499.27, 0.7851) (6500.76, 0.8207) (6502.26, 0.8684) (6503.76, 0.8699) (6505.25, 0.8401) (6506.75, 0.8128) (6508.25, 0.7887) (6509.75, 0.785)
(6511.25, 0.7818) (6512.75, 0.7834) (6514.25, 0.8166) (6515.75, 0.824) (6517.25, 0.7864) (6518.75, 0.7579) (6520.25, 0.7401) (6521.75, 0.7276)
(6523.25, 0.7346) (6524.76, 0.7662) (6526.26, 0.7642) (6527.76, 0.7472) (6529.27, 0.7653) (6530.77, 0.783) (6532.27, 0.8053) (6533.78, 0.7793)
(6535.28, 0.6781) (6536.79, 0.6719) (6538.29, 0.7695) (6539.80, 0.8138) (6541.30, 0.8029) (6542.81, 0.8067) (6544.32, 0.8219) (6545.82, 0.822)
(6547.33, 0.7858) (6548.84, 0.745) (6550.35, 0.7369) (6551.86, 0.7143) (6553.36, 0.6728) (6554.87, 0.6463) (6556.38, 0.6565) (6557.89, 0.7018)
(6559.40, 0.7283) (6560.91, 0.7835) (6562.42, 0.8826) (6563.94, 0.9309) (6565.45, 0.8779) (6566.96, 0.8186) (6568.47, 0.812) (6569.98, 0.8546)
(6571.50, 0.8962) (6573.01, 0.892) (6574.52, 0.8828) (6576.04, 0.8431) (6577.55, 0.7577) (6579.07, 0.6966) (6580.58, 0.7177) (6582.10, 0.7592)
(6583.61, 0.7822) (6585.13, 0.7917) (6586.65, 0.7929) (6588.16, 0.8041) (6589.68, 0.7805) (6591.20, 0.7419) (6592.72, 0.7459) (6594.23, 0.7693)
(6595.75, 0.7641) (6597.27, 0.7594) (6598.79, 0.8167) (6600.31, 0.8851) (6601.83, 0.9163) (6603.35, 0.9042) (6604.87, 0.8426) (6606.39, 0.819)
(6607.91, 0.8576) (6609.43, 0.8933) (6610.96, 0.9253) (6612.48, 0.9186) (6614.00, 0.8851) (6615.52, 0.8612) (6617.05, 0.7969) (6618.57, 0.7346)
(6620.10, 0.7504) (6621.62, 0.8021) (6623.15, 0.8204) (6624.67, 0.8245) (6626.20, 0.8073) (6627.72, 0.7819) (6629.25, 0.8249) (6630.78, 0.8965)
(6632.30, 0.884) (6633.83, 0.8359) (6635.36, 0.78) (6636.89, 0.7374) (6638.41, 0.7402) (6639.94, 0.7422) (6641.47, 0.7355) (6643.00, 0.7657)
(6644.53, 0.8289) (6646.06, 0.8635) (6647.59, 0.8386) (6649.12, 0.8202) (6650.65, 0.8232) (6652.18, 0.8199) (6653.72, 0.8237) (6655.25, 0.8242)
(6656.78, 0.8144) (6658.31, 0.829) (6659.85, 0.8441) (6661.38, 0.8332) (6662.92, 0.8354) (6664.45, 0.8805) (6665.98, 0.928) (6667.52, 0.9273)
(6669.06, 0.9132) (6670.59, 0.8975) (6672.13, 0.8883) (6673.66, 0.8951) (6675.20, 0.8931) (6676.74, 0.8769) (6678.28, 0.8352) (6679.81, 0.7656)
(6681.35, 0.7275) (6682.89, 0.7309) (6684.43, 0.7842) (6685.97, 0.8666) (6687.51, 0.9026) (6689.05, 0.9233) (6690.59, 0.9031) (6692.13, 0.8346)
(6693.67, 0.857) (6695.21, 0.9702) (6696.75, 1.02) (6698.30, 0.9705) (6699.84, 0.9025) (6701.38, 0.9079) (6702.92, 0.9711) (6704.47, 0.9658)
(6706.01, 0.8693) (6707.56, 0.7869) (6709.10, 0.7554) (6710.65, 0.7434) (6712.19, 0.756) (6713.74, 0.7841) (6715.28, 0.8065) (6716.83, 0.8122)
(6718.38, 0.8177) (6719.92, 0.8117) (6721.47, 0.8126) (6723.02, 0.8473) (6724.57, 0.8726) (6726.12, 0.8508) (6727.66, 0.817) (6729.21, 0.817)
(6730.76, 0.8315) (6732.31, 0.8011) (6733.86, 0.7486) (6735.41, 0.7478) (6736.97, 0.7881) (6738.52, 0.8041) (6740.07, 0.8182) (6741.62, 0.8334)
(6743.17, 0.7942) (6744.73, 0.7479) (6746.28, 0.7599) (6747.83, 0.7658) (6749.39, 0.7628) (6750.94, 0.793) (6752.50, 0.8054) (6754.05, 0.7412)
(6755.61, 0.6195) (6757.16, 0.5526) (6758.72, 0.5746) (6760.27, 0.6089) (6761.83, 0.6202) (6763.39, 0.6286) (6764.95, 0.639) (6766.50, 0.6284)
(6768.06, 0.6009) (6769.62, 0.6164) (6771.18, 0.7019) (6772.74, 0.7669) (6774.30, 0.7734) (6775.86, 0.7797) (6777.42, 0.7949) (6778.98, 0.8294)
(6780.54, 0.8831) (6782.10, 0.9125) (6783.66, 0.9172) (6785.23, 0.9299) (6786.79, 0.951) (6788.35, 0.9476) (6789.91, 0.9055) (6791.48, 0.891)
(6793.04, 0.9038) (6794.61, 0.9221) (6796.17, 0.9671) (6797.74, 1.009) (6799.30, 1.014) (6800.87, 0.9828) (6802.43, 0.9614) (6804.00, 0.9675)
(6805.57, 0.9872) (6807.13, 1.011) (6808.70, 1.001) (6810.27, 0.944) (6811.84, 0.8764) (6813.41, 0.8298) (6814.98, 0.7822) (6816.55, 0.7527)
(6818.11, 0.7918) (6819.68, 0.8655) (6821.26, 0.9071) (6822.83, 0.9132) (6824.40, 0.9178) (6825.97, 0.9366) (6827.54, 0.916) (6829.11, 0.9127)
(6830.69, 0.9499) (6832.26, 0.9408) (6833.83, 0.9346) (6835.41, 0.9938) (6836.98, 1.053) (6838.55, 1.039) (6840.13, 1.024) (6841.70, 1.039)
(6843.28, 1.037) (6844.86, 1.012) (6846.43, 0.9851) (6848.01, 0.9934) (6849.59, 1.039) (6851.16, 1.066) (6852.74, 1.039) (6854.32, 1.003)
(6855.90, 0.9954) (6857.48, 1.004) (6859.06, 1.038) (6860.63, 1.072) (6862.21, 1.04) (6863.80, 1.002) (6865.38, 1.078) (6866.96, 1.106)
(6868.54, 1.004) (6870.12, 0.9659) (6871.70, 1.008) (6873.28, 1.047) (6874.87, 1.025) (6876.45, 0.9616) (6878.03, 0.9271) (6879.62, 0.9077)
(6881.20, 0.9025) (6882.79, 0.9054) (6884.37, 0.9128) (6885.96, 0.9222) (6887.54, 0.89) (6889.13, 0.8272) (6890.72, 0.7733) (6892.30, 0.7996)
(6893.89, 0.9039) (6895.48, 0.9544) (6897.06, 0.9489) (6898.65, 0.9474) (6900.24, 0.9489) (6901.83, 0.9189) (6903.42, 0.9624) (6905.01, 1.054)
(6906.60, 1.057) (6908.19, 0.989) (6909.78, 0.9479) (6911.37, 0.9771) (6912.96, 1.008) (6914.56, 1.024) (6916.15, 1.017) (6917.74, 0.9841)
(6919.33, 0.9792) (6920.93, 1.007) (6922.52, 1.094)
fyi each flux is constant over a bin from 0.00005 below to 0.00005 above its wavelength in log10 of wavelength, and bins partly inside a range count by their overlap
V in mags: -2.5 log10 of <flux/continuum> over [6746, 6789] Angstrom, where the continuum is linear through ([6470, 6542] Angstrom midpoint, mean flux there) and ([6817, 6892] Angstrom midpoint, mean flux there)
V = 0.234 mag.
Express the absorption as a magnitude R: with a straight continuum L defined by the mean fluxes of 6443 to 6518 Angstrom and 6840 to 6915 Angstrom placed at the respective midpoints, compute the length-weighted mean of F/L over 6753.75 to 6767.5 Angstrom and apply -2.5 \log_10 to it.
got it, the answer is 0.44 mag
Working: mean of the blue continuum 0.801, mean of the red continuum 0.978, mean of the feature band 0.619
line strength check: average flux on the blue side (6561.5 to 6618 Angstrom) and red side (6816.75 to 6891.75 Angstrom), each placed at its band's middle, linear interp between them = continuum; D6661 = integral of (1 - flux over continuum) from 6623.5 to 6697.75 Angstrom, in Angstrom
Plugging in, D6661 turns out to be 2.1 Angstrom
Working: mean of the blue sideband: 0.829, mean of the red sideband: 0.969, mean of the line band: 0.842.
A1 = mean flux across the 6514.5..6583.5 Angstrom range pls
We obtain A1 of 0.777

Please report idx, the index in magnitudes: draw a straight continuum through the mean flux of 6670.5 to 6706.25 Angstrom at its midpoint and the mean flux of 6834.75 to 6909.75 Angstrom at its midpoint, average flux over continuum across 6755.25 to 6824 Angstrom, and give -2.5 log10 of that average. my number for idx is 0.13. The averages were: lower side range 0.882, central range 0.831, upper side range 0.981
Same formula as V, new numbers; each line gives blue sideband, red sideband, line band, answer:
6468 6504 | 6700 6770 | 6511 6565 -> 0.057 mag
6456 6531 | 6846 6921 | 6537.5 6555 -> 0.078 mag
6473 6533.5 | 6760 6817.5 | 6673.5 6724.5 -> -0.028 mag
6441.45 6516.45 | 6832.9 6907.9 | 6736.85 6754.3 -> 0.174 mag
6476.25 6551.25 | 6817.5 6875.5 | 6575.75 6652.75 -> 0.051 mag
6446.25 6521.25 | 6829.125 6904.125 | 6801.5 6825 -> 0.058 mag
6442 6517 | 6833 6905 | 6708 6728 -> 0.129 mag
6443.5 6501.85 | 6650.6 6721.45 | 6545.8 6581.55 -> 0.051 mag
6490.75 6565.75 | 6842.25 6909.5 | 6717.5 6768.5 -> 0.201 mag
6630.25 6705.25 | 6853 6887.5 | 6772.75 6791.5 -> 0.072 mag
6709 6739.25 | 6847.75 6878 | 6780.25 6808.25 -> -0.041 mag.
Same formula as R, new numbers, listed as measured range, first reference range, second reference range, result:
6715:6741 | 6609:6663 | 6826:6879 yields 0.11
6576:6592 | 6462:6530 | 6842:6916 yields 0.10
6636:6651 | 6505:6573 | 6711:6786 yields -0.02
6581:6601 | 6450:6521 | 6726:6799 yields 0.02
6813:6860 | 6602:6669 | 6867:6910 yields -0.04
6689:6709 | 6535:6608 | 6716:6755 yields -0.14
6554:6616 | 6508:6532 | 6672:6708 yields 0.00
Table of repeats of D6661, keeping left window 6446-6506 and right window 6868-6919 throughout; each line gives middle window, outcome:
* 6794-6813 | -1.0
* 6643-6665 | 0.9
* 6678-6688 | 0.9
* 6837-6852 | -1.5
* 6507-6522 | 0.7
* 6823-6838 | -0.3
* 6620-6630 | 0.6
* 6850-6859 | -0.8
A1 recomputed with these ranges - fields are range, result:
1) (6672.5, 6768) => 0.8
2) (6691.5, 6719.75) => 0.862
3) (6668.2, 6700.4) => 0.874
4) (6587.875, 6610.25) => 0.82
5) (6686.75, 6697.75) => 0.917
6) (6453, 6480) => 0.815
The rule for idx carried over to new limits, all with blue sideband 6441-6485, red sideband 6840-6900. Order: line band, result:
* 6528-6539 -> 0.095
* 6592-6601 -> 0.077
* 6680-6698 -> 0.033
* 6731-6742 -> 0.155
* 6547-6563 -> 0.139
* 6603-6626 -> 0.020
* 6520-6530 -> 0.091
